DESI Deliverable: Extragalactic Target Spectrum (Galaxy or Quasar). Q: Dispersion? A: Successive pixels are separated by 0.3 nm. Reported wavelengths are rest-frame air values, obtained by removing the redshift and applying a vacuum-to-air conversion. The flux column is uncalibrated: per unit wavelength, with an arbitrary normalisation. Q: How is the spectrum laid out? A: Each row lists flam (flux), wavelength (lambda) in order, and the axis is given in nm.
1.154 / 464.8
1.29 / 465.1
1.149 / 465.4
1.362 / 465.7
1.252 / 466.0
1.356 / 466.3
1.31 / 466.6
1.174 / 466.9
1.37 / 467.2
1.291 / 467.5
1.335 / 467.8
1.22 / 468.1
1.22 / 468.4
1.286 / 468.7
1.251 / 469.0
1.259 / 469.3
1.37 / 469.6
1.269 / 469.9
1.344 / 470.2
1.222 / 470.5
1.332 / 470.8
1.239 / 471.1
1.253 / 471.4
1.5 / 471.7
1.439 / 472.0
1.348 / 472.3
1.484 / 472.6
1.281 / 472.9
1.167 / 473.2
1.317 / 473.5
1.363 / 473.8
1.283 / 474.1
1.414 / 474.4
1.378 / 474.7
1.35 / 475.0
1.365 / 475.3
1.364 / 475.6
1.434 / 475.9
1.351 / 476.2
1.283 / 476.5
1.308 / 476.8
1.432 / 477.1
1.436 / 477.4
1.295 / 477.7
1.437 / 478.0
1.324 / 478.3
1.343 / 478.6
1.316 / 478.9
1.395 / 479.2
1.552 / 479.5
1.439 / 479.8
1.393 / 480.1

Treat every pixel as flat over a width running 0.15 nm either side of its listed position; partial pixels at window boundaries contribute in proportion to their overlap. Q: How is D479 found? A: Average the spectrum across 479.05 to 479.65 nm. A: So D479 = 1.47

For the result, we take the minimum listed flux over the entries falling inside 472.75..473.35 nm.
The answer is 1.167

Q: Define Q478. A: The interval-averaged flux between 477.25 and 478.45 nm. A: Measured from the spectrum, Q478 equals 1.37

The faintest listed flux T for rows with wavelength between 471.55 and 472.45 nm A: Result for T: 1.348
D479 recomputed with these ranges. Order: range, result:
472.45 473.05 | 1.38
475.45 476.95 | 1.35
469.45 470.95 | 1.31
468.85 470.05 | 1.29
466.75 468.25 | 1.28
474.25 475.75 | 1.37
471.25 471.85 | 1.38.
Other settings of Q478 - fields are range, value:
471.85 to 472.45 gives 1.39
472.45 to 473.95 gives 1.32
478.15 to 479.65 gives 1.39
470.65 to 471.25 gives 1.29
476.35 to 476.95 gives 1.3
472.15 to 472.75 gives 1.42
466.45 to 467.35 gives 1.28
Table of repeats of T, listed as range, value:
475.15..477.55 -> 1.283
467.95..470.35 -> 1.22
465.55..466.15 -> 1.252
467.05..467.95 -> 1.291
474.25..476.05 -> 1.35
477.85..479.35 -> 1.316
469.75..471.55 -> 1.222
